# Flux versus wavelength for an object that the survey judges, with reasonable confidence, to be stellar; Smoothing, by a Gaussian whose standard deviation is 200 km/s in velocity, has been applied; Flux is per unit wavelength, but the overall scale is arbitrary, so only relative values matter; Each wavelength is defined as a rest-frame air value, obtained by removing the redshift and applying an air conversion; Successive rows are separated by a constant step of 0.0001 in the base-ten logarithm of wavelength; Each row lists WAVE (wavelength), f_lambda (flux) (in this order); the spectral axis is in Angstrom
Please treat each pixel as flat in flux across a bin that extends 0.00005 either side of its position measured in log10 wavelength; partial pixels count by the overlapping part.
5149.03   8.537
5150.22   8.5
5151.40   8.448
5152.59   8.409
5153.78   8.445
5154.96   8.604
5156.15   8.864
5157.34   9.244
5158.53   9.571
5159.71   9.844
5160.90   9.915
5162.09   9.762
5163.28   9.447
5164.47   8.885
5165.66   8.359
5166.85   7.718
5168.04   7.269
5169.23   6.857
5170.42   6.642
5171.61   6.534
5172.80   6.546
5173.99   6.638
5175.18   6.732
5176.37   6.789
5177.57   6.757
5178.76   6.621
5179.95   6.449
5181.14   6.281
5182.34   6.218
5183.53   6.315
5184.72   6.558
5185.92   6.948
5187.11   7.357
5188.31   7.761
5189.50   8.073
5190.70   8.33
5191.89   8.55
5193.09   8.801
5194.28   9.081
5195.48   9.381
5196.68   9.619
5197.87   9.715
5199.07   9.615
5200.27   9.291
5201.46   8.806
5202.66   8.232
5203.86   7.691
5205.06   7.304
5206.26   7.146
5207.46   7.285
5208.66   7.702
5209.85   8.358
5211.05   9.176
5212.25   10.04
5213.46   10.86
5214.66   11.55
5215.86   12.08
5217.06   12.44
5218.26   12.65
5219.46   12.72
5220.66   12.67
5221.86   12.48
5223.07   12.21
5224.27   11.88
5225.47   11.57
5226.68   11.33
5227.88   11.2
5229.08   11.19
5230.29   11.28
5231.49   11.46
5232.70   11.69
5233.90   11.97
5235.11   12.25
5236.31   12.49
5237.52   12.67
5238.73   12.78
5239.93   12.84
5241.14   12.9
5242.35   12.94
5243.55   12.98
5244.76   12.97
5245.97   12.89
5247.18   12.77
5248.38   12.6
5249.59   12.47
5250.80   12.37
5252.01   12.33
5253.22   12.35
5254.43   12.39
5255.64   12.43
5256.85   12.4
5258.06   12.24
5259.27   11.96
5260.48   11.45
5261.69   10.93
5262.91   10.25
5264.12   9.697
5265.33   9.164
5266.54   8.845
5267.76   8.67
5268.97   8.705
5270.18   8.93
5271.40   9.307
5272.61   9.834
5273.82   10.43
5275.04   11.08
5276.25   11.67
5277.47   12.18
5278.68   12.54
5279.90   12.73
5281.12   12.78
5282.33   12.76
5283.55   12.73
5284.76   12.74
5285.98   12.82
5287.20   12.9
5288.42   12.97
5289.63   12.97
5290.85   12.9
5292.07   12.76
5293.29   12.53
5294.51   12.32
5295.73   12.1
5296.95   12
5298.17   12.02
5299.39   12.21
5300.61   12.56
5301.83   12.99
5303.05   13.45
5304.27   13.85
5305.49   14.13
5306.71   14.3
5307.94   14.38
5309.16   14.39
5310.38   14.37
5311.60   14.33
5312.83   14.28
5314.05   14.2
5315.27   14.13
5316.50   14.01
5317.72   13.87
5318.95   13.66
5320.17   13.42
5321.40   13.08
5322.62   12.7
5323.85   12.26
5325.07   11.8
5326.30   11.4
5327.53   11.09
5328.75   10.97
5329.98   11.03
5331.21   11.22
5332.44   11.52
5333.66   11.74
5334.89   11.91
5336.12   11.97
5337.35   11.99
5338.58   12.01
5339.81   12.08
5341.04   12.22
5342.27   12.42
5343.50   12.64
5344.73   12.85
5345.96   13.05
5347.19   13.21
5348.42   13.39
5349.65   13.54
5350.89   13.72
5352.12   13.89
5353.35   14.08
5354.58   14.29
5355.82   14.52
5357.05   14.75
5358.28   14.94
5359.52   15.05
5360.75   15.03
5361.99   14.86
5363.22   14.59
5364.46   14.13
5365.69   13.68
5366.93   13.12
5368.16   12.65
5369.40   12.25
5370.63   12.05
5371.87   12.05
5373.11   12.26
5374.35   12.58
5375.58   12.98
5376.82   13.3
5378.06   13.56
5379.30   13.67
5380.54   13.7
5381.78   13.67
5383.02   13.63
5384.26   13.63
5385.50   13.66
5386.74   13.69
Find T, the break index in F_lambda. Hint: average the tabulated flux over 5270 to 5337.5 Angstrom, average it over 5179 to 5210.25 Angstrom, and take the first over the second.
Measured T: 1.6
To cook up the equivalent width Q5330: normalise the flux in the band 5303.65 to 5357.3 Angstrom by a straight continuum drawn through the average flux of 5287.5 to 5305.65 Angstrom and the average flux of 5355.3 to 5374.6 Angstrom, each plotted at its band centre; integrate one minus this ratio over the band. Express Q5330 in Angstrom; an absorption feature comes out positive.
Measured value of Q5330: 0.63 Angstrom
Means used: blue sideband 12.8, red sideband 13.7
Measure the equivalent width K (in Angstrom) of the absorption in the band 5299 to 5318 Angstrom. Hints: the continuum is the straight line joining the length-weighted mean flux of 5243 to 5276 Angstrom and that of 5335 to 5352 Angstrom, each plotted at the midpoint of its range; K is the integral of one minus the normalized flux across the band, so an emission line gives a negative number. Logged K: -2.8 Angstrom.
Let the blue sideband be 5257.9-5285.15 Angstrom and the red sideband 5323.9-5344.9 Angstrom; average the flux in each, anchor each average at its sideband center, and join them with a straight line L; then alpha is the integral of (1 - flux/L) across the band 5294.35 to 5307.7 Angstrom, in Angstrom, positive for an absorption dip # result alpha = -1.9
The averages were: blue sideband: 10.9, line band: 13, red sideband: 11.8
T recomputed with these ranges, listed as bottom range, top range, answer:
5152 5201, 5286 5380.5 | 1.63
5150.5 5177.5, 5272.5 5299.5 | 1.51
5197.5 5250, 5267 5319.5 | 1.13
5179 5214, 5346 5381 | 1.67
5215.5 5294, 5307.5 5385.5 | 1.11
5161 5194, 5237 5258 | 1.70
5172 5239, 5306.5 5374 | 1.39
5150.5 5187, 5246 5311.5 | 1.56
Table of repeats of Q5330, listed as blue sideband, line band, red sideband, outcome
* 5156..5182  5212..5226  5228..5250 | -1.17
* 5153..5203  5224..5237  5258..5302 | -2.41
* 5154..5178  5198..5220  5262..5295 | -0.60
